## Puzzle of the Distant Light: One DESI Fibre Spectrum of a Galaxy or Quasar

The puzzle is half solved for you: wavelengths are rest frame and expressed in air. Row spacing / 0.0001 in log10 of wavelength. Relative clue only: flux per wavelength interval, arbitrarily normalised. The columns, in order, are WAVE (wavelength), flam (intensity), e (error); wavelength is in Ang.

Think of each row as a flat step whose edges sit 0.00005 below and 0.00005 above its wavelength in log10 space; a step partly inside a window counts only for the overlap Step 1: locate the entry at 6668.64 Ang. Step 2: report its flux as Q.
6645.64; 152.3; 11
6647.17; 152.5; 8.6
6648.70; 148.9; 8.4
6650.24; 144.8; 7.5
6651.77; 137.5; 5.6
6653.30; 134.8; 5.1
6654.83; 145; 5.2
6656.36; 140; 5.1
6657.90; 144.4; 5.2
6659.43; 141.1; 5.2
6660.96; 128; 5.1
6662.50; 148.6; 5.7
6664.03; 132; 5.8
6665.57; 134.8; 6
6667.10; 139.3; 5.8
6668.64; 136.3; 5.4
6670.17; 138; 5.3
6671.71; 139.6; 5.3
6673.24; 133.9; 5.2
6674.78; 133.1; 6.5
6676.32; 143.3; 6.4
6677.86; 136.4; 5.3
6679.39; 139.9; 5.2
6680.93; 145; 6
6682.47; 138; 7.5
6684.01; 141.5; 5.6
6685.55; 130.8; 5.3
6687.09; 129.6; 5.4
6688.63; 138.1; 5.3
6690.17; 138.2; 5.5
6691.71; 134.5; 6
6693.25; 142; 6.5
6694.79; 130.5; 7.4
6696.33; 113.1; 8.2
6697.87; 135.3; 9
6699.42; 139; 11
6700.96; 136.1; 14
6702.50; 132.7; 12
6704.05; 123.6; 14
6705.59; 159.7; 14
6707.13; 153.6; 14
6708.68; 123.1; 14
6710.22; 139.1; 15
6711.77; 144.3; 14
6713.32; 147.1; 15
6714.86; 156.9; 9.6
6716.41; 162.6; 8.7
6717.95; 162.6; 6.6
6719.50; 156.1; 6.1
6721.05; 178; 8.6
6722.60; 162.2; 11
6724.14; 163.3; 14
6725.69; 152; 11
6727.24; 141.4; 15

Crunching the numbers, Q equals 136.3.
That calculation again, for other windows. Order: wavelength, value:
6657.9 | 144.4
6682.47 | 138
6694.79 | 130.5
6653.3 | 134.8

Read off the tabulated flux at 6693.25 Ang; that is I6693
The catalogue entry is 142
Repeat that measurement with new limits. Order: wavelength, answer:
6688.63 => 138.1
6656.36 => 140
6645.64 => 152.3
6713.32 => 147.1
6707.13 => 153.6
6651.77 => 137.5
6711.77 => 144.3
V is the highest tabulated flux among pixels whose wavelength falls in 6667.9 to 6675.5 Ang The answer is 139.6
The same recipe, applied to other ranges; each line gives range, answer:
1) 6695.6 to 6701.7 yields 139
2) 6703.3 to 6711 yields 159.7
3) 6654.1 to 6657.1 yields 145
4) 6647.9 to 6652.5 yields 148.9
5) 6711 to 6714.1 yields 147.1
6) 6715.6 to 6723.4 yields 178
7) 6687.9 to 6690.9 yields 138.2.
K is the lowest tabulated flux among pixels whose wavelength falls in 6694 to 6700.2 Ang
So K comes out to 113.1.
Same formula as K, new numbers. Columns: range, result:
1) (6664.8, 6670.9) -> 134.8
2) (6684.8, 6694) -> 129.6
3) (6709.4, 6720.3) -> 139.1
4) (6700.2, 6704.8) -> 123.6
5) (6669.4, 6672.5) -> 138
